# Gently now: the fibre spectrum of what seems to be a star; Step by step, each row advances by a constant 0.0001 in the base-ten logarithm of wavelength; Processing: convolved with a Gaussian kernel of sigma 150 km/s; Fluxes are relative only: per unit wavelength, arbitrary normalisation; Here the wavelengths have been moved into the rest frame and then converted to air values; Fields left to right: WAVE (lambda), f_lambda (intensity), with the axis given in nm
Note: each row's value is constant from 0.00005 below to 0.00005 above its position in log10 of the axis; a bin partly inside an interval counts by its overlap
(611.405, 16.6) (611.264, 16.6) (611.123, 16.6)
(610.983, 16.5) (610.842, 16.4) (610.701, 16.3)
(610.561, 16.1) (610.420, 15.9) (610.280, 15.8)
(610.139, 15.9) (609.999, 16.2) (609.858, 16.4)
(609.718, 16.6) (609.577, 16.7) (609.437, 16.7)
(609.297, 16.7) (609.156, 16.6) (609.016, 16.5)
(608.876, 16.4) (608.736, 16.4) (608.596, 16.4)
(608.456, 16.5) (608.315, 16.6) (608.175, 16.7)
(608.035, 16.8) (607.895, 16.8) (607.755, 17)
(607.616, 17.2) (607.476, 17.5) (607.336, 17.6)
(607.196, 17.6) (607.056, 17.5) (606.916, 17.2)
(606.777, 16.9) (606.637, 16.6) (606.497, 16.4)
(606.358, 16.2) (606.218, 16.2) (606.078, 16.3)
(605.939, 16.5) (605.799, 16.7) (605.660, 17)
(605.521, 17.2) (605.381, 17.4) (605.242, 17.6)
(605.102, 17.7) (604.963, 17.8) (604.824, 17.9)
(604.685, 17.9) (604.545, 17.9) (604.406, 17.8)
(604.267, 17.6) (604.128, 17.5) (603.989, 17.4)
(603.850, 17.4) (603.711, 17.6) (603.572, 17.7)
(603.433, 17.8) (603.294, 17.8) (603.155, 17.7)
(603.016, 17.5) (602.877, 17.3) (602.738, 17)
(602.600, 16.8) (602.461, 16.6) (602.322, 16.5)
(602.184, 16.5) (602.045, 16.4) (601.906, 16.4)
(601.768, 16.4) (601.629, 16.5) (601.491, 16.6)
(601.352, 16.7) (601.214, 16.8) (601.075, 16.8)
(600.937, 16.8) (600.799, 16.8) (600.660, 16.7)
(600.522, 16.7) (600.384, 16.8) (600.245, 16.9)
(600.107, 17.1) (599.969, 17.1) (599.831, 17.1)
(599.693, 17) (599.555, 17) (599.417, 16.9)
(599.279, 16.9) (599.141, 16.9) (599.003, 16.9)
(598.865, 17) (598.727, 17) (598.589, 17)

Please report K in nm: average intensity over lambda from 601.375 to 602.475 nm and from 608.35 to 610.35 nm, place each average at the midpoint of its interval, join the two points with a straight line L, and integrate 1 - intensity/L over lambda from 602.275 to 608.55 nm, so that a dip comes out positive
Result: -0.28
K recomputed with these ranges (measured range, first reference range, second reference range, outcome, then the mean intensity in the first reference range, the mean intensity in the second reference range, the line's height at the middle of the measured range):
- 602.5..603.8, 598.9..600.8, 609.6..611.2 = -0.057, 16.9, 16.3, 16.7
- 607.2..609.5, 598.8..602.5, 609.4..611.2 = -0.055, 16.8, 16.3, 16.4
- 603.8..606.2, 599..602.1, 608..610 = -0.101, 16.8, 16.5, 16.7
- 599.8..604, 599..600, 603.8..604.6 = 0.082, 17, 17.6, 17.3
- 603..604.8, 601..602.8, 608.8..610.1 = -0.117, 16.6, 16.5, 16.6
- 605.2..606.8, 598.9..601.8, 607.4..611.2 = -0.009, 16.8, 16.5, 16.6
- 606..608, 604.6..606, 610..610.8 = 0.000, 17.4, 16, 16.9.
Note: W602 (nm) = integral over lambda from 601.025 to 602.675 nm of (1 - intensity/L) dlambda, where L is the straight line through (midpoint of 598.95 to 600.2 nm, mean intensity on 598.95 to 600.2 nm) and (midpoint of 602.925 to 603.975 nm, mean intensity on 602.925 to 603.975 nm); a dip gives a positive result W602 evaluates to 0.07 nm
